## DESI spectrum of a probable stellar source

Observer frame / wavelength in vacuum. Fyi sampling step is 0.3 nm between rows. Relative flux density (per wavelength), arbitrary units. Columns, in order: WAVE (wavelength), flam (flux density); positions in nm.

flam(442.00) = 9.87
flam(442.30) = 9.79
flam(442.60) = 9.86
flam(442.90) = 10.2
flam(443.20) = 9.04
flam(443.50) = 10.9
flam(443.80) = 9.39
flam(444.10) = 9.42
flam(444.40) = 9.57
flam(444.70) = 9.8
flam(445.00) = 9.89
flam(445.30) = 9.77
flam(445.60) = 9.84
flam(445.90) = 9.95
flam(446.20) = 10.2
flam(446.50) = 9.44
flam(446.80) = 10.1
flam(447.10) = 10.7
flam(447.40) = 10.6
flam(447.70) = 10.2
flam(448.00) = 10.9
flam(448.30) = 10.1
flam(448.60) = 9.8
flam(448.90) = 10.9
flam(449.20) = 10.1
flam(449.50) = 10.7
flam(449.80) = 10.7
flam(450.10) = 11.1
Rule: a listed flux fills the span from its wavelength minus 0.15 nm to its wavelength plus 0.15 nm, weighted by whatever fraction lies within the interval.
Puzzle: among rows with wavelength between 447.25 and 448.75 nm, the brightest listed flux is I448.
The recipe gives 10.9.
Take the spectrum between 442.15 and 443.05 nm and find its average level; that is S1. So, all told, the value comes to 9.95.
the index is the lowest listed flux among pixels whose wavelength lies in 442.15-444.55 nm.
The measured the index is 9.04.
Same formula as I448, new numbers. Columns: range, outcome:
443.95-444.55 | 9.57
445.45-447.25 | 10.7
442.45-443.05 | 10.2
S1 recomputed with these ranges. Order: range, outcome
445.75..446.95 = 9.92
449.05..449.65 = 10.4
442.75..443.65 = 10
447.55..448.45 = 10.4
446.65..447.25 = 10.4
